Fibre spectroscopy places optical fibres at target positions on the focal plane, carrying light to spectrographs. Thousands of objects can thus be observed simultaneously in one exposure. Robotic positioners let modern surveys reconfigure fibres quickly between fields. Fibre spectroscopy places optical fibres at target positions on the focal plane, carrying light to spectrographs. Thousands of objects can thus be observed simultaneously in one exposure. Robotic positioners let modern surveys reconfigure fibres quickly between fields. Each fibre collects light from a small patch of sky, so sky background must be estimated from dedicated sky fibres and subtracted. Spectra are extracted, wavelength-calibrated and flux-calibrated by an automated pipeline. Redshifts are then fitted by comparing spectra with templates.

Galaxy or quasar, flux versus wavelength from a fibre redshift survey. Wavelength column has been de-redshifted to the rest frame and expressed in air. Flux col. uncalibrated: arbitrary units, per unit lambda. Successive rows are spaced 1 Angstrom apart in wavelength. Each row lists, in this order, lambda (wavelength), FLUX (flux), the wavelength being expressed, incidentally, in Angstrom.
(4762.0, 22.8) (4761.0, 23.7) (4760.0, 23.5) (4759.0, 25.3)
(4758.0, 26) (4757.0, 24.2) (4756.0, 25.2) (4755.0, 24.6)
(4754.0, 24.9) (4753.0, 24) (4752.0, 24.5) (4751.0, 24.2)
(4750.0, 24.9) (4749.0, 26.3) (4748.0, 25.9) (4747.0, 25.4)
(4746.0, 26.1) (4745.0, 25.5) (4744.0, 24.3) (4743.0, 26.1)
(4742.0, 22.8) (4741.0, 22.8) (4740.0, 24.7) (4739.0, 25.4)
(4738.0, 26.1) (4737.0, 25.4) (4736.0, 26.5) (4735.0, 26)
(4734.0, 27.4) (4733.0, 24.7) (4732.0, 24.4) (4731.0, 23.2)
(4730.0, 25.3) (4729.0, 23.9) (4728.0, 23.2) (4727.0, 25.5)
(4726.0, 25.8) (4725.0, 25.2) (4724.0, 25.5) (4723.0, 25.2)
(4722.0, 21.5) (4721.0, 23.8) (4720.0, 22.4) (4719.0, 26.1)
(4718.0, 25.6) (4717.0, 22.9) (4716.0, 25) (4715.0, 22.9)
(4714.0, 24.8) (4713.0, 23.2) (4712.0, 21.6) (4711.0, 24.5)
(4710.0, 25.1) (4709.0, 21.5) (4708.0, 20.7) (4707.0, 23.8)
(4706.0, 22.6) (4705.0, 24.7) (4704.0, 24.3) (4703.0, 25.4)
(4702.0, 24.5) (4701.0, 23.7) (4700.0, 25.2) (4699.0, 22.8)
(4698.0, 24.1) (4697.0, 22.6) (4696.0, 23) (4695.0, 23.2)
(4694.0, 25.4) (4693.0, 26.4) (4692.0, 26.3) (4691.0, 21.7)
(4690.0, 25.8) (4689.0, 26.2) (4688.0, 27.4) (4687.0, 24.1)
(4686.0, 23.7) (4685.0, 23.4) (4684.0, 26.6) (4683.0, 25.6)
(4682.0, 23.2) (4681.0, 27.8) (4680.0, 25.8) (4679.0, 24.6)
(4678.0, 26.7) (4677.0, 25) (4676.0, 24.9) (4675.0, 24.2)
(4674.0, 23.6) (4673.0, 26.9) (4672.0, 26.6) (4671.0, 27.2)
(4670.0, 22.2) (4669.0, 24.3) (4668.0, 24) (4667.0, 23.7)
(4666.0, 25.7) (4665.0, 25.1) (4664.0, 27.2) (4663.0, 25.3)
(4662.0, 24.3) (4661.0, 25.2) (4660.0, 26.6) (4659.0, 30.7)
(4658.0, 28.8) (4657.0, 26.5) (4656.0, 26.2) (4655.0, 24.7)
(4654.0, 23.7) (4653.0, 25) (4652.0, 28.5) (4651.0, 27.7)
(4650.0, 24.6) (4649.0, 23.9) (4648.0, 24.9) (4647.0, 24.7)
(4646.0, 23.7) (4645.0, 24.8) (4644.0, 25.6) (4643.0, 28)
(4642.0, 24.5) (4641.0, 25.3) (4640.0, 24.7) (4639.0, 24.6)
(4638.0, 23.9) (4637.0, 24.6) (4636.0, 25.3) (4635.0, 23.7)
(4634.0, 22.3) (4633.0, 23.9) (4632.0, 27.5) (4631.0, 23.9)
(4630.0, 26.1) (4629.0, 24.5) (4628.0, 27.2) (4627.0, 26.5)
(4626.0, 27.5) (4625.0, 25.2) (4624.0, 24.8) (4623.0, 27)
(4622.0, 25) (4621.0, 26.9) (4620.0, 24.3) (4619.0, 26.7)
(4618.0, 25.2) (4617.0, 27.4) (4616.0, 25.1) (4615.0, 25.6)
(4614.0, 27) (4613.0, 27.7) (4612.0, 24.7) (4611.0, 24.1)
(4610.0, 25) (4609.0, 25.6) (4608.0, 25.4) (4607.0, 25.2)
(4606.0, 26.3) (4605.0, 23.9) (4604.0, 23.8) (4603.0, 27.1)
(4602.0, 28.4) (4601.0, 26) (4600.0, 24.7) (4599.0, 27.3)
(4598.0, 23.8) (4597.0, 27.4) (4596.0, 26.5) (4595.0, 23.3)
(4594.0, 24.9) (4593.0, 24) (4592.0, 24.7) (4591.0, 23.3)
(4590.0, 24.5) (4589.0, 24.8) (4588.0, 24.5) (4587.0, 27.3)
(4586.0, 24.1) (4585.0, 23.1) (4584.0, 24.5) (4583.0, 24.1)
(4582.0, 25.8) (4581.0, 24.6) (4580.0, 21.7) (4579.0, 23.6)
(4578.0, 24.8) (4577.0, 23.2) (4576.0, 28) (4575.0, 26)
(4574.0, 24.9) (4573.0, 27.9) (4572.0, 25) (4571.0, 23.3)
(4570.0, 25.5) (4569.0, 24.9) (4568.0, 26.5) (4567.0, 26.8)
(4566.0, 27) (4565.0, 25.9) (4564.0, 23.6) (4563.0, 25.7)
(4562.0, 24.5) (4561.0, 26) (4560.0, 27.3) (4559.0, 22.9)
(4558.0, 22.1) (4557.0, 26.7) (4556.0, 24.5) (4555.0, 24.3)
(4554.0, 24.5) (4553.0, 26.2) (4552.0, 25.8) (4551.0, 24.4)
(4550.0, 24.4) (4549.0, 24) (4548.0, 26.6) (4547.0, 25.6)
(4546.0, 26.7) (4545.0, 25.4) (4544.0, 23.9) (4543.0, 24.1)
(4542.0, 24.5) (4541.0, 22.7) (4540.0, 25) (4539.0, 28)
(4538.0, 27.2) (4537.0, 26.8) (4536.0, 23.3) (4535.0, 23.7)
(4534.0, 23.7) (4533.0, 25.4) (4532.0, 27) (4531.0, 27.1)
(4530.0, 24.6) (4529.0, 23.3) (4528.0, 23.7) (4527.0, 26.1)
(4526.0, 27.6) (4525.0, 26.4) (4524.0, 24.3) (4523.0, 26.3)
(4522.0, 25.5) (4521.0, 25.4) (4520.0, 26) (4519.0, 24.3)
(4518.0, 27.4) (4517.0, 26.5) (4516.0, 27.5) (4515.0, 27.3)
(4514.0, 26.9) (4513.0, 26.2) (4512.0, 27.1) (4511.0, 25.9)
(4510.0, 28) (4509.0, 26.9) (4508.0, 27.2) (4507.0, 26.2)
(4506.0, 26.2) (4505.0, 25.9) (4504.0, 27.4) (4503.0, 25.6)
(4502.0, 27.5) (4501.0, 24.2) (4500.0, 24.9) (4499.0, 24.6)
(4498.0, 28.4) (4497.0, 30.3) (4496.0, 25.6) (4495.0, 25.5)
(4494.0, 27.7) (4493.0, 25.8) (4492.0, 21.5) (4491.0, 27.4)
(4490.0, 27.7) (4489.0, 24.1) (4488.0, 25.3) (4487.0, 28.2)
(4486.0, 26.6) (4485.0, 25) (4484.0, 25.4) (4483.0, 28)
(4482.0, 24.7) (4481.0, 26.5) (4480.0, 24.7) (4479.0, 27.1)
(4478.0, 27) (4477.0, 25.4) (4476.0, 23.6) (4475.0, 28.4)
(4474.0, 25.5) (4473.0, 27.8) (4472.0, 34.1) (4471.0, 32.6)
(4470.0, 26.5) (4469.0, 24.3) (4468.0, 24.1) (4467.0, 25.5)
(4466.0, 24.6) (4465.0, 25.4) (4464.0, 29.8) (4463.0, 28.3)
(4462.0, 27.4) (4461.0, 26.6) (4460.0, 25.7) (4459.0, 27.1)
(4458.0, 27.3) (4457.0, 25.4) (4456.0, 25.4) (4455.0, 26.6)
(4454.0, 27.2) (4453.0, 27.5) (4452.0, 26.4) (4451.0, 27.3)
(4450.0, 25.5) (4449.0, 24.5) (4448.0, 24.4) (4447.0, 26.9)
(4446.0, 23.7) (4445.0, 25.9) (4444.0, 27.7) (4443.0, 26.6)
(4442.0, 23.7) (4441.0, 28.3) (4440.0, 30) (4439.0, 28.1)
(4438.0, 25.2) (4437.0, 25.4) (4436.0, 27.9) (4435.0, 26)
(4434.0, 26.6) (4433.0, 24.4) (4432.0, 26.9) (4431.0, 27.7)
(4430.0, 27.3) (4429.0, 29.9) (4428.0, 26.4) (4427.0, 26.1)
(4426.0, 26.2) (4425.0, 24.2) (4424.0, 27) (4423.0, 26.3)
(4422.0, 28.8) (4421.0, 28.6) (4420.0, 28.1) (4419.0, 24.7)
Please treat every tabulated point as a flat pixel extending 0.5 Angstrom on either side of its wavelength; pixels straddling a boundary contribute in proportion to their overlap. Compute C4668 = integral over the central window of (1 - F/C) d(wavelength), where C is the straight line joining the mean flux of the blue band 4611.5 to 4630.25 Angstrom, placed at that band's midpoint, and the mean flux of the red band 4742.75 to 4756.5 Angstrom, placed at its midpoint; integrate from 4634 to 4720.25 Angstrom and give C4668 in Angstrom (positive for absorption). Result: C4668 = 2.6 Angstrom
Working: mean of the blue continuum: 26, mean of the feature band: 24.8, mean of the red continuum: 25.1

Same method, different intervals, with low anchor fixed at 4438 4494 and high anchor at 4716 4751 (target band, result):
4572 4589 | 0.60 Angstrom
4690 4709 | 0.89 Angstrom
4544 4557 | 0.38 Angstrom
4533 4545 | 0.54 Angstrom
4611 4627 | -0.25 Angstrom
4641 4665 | -0.47 Angstrom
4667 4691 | 0.09 Angstrom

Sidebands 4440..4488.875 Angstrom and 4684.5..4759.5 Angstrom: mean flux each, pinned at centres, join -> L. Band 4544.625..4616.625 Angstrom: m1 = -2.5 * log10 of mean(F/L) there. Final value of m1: 0.017 mag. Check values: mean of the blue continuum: 26.5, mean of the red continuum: 24.5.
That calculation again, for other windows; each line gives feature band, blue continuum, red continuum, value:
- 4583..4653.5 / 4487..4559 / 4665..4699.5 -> -0.01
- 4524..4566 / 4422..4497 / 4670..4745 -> 0.03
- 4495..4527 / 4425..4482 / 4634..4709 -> -0.01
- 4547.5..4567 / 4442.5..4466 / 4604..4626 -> 0.03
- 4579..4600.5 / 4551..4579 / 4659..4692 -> 0.03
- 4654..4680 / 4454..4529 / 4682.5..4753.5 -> -0.03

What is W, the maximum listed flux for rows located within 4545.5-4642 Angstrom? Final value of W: 28.4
